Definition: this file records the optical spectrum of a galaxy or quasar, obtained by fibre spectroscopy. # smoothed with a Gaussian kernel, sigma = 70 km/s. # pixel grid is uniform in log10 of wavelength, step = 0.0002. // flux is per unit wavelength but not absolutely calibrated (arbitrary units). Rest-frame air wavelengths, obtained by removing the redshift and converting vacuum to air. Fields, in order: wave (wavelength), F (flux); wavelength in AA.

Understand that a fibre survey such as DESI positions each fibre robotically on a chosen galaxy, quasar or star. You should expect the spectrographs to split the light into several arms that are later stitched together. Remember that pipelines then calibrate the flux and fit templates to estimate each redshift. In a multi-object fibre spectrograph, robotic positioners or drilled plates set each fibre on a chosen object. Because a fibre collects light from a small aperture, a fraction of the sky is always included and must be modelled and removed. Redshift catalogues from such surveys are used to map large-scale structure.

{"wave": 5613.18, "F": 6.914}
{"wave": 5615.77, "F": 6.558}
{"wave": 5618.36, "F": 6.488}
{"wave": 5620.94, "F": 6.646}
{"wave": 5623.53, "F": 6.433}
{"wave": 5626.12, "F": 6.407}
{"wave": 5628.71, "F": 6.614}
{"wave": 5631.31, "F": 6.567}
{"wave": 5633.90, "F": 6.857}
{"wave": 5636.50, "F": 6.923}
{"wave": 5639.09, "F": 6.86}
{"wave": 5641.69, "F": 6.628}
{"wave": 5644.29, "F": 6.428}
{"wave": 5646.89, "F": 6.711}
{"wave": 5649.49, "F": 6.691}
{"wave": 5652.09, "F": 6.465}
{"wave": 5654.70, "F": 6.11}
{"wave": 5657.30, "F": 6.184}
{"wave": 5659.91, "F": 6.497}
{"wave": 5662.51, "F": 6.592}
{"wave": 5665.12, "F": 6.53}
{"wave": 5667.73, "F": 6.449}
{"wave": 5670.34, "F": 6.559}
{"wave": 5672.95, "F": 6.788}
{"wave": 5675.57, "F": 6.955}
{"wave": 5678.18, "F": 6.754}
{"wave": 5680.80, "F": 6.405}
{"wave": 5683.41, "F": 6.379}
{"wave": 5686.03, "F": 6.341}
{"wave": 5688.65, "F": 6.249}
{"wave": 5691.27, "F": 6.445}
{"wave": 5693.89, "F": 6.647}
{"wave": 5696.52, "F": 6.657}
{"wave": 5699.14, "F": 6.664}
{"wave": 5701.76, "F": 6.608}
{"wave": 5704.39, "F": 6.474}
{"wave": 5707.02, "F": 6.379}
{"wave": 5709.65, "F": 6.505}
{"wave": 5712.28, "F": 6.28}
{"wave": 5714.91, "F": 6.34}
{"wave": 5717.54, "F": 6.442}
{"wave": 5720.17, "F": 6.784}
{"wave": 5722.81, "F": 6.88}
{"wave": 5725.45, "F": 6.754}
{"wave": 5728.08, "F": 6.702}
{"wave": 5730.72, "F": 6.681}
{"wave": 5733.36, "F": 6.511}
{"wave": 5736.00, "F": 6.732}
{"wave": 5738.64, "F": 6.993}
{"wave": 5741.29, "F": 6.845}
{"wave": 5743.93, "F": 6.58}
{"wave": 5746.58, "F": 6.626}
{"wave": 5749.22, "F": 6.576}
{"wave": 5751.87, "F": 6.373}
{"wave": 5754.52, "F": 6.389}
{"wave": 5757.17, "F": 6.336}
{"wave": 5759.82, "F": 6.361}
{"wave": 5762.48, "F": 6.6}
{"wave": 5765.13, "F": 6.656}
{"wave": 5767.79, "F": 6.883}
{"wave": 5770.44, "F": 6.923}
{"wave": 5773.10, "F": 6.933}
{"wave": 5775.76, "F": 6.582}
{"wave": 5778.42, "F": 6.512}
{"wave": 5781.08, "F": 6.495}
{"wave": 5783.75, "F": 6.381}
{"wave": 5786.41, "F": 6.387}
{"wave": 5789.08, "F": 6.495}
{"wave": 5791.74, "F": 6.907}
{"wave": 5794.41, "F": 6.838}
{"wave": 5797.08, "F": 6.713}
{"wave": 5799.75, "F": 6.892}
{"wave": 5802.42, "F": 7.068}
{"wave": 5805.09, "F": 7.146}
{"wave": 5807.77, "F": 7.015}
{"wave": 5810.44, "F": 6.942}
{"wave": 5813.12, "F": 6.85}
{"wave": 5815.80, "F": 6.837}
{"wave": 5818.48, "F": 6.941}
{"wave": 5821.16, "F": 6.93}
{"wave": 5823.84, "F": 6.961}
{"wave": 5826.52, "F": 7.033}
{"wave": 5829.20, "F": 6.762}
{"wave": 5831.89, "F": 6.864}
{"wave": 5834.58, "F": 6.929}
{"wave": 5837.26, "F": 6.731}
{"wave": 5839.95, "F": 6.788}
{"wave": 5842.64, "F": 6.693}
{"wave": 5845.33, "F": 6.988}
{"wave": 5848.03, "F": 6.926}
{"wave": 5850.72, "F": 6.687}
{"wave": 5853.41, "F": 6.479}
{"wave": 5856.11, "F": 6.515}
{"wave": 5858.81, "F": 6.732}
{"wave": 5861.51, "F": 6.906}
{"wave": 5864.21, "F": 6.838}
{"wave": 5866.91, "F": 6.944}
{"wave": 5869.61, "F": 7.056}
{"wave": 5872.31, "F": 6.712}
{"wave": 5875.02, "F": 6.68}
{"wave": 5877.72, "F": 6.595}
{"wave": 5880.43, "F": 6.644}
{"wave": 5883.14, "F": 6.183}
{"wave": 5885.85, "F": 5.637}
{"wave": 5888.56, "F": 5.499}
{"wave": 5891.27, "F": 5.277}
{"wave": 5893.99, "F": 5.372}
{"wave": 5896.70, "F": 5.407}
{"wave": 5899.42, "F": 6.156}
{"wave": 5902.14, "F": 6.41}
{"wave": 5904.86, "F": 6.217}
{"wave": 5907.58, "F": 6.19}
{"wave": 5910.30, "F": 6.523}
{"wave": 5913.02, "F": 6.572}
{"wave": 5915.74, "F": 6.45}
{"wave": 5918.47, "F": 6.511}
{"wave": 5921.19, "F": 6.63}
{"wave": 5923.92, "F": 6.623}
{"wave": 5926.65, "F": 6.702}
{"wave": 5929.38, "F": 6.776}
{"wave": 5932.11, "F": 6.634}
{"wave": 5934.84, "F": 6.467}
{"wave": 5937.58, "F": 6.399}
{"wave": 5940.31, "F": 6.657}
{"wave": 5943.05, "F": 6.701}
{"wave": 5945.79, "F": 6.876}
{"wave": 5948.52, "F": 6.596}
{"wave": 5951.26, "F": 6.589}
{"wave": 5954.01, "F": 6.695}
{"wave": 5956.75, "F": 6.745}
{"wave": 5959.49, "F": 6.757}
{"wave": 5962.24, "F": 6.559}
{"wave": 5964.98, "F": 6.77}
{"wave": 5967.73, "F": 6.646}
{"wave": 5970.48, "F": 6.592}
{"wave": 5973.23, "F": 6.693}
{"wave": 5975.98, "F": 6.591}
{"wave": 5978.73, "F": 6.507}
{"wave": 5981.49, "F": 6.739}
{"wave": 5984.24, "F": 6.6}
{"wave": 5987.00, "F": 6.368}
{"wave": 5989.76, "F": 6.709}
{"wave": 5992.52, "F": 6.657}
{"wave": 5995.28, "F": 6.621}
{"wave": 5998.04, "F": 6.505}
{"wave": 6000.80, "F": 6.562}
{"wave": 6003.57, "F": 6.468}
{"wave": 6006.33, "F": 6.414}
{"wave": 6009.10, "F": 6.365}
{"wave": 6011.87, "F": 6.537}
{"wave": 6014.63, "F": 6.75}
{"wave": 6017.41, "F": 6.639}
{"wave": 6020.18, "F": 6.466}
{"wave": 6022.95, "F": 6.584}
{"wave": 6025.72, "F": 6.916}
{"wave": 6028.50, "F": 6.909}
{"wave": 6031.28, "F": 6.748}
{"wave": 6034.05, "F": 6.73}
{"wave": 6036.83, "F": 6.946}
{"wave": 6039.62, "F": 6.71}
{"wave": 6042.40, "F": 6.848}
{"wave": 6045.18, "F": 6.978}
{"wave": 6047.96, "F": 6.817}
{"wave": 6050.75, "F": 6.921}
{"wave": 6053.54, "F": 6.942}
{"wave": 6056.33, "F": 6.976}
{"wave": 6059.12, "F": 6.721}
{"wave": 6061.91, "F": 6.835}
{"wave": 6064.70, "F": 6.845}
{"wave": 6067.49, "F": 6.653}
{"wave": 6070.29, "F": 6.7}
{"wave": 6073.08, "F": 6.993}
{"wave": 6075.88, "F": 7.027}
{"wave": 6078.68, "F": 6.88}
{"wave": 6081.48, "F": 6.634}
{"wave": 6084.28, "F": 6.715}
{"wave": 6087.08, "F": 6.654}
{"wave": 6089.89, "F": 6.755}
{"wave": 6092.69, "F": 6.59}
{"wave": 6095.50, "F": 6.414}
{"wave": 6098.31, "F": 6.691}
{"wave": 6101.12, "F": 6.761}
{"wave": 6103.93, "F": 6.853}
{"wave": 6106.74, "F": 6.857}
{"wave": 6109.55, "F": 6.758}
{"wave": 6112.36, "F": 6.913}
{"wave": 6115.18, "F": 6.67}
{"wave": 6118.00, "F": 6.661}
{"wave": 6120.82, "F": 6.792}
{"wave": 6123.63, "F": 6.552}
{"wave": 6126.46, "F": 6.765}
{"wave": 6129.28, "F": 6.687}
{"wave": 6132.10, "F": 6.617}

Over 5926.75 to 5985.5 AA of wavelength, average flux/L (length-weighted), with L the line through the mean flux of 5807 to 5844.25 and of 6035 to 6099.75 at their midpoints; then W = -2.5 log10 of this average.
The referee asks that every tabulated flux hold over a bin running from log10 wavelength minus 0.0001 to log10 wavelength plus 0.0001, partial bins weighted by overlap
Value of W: 0.03 mag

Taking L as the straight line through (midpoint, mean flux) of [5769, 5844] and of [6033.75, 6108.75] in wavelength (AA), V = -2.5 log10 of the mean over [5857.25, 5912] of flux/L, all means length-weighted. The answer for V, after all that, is 0.08 mag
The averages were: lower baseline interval 6.81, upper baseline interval 6.79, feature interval 6.3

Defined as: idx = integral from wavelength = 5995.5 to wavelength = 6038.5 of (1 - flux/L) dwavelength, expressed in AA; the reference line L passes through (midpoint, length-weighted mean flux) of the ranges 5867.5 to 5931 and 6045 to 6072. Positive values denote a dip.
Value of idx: 0.4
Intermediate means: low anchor 6.31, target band 6.64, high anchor 6.84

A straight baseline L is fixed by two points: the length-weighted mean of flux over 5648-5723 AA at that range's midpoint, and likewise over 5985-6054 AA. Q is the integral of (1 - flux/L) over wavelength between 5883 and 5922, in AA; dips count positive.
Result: 3.3 AA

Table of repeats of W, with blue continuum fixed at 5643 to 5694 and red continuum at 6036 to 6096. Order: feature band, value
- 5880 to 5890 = 0.13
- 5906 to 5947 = 0.02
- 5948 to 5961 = 0.01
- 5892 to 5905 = 0.14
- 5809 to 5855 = -0.03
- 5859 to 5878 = -0.03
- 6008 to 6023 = 0.03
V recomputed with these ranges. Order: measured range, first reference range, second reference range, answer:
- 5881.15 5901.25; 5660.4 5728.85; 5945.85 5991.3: 0.16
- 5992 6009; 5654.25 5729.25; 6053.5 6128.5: 0.03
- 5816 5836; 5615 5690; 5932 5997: -0.05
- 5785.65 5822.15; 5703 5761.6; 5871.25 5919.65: -0.08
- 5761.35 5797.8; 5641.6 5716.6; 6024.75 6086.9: -0.01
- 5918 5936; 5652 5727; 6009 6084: 0.01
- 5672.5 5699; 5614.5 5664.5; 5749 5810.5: 0.01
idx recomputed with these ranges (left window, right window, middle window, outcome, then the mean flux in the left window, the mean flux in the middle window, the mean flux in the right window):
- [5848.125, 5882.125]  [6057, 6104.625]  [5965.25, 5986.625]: 0.4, 6.74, 6.62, 6.75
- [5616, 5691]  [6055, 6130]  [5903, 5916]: 0.6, 6.55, 6.39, 6.75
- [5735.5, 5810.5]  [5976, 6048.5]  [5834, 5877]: -0.7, 6.69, 6.78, 6.65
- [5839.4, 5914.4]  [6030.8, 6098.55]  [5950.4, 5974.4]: -0.3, 6.41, 6.67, 6.79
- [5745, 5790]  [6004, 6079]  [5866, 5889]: 0.6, 6.56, 6.47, 6.77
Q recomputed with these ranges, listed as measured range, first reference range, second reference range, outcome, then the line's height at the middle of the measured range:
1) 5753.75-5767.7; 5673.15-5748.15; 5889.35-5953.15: 0.07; 6.54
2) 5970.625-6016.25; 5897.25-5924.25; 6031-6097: 0.27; 6.61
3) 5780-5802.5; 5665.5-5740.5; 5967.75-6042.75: -0.23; 6.6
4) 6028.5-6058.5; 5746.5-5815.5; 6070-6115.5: -0.49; 6.75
